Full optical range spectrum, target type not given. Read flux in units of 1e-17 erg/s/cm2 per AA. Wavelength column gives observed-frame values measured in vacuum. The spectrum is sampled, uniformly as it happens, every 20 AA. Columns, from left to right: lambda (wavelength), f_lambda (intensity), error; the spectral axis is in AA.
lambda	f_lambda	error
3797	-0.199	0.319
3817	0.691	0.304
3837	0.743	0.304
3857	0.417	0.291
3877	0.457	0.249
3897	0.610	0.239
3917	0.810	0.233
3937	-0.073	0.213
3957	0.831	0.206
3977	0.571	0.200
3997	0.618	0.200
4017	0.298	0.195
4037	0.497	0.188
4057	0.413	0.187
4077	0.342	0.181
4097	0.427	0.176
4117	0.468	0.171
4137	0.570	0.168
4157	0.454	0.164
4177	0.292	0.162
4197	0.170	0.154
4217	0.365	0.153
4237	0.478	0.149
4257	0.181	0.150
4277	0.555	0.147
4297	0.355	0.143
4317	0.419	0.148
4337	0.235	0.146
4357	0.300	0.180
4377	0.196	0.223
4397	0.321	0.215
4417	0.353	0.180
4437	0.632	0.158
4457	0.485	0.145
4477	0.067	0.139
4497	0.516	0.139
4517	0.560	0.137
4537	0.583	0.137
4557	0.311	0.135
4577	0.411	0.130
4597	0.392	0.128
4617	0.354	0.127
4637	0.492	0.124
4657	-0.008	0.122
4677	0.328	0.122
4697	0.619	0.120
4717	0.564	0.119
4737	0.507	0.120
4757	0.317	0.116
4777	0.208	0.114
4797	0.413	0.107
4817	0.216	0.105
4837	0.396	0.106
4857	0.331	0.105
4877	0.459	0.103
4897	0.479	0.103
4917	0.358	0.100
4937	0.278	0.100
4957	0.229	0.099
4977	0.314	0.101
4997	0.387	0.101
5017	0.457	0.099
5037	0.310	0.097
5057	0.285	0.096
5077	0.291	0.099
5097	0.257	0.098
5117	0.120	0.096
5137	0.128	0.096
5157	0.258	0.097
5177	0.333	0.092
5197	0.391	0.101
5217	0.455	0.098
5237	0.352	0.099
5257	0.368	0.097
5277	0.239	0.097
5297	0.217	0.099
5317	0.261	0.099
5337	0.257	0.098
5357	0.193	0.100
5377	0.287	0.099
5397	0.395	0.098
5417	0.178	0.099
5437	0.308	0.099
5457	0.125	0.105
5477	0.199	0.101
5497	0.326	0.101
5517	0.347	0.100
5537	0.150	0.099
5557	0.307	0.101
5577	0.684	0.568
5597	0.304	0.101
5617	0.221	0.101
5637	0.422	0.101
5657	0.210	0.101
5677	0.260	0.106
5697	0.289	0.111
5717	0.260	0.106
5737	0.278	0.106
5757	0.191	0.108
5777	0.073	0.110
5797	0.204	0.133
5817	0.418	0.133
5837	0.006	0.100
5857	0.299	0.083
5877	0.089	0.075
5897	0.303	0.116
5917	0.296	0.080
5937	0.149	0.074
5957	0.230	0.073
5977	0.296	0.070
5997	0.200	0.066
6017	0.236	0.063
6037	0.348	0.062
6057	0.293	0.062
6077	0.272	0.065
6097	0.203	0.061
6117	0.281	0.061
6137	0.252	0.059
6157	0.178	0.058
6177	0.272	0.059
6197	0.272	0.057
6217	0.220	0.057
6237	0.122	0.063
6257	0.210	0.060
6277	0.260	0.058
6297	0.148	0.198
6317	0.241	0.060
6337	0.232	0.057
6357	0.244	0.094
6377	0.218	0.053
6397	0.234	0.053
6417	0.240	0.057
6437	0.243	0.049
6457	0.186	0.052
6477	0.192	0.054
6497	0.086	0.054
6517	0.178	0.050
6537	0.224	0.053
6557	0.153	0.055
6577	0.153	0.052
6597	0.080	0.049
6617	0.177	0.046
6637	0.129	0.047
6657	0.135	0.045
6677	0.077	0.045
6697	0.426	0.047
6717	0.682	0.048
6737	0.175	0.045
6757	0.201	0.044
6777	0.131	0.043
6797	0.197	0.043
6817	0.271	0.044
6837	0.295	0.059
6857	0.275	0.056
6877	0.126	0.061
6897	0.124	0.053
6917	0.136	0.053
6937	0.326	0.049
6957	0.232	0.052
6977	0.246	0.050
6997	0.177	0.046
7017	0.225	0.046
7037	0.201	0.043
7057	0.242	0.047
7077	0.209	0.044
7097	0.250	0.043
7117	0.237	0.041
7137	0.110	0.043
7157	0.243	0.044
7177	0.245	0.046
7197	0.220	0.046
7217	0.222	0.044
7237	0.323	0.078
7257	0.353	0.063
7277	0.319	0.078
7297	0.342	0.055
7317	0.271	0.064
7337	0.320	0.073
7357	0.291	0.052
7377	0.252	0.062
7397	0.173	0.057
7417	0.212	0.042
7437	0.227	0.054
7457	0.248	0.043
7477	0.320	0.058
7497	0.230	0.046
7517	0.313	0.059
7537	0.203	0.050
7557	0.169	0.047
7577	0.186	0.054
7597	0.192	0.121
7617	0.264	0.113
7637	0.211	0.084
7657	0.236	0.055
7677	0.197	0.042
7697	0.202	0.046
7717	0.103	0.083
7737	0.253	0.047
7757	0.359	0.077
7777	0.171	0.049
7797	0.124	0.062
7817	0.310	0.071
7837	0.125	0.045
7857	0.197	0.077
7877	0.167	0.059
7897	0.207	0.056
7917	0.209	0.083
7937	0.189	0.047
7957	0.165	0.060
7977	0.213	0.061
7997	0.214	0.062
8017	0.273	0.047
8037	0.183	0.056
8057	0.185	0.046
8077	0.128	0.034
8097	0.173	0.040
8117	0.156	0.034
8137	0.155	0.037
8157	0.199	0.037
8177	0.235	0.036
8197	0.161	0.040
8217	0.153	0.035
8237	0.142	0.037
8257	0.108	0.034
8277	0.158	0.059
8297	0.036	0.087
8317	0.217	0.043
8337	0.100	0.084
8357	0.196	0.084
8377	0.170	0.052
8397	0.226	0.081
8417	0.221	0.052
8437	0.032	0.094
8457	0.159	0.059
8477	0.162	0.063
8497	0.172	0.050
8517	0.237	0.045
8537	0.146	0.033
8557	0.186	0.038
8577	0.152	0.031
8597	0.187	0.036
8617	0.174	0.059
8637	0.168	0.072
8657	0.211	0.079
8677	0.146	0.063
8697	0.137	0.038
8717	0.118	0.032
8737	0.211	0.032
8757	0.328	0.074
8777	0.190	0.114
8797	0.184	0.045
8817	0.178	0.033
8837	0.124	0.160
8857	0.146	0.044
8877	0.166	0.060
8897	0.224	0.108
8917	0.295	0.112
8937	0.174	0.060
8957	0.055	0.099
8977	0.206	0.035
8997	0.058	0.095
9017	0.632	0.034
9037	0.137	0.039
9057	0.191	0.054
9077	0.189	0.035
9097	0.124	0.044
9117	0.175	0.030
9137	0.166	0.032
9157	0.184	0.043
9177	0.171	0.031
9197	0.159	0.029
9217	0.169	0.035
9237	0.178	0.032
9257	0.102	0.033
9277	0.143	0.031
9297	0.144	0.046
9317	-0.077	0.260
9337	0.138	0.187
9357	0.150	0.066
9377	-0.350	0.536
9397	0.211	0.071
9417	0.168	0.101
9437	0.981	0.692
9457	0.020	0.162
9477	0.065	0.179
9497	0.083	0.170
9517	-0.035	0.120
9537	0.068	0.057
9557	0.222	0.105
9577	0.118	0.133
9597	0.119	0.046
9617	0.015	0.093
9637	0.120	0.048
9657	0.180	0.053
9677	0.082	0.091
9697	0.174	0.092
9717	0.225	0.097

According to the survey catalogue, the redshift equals 0.799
